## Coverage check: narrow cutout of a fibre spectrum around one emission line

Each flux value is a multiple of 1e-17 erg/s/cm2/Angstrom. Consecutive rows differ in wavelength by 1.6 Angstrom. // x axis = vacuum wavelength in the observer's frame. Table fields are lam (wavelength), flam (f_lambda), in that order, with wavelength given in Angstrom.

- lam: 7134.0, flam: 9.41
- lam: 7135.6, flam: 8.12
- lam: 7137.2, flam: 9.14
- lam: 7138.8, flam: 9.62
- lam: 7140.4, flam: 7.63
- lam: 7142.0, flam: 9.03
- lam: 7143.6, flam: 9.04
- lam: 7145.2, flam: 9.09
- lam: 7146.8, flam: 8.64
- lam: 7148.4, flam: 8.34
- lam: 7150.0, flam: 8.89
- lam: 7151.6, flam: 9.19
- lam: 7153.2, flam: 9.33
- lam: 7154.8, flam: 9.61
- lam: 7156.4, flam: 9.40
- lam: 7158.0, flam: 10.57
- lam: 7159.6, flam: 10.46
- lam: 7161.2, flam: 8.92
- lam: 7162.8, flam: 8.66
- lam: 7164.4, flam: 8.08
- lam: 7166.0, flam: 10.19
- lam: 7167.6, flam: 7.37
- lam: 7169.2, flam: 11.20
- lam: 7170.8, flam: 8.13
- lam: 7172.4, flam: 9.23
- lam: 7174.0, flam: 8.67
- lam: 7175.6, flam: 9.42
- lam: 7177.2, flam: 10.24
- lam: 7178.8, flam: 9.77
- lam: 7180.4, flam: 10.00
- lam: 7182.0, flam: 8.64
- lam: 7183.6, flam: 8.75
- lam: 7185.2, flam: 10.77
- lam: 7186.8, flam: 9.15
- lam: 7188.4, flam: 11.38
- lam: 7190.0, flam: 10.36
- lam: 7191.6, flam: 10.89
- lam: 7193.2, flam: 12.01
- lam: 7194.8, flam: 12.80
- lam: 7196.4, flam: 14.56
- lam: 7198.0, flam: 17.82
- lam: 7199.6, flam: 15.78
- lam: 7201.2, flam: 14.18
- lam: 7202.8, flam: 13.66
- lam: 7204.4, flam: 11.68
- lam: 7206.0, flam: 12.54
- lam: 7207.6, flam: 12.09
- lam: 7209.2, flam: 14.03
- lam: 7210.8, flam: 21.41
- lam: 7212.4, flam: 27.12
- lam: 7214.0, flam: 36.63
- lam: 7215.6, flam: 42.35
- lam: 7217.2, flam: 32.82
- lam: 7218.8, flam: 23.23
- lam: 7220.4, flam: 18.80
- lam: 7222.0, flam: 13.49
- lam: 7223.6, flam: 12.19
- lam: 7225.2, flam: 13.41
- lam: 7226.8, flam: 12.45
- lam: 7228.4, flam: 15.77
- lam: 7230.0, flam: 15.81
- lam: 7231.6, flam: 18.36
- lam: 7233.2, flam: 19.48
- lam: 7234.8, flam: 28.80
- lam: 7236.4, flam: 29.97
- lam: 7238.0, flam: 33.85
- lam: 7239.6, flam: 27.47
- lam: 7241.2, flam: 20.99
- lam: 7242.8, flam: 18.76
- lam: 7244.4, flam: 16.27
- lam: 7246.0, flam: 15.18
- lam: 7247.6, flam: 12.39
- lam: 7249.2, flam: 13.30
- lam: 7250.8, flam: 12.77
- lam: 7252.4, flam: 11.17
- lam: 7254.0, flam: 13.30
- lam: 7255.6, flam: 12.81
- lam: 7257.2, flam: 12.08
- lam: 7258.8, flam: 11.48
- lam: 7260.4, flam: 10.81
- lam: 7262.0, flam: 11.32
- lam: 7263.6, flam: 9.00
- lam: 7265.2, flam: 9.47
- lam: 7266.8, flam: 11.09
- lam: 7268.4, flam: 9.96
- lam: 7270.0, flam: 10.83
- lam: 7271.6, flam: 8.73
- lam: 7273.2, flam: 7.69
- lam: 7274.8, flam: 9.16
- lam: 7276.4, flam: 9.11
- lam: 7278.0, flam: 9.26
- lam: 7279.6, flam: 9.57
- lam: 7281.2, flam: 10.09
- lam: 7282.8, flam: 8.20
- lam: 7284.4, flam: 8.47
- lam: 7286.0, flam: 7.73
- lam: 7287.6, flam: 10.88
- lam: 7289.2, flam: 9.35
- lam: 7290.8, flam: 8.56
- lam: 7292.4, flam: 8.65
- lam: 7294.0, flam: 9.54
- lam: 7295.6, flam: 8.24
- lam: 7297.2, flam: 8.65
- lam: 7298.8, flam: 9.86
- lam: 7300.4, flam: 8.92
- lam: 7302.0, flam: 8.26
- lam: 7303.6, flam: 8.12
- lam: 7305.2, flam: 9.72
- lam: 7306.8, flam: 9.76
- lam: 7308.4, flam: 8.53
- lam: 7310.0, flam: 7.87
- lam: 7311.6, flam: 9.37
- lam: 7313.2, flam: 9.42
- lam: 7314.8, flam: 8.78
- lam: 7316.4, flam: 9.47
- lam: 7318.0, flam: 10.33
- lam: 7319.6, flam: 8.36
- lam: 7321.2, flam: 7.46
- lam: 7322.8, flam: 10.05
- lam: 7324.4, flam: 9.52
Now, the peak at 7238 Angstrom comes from [N II] 6583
